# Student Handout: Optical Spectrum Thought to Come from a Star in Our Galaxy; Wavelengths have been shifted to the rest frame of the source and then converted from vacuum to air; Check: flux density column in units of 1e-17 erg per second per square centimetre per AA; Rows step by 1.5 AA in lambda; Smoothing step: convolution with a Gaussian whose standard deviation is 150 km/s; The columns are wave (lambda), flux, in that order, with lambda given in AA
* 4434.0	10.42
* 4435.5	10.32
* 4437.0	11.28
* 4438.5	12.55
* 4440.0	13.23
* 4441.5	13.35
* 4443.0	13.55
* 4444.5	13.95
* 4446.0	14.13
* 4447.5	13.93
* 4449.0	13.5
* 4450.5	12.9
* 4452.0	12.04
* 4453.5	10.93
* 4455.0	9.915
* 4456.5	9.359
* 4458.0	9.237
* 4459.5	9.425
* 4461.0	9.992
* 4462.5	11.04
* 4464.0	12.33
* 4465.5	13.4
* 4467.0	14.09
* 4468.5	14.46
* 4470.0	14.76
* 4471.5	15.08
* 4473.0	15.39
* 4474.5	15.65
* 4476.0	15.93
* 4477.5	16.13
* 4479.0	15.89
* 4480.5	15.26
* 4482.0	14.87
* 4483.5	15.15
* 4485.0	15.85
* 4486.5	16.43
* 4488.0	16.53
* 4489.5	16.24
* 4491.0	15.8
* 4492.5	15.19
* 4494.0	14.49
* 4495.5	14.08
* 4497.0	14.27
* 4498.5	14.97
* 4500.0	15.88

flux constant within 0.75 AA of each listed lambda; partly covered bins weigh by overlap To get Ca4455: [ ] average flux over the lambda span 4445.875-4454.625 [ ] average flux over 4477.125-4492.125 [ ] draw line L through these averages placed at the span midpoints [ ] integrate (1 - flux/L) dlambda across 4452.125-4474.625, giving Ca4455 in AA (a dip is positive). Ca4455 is 2.8 AA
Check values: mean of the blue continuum 12.7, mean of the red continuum 15.8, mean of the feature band 12.2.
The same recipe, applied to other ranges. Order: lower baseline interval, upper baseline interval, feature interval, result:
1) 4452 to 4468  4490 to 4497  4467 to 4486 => -3.5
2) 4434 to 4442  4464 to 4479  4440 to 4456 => 0.0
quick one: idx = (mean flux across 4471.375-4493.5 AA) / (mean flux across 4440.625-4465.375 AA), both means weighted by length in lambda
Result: 1.32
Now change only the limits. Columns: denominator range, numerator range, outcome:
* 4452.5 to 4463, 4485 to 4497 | 1.55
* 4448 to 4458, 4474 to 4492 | 1.39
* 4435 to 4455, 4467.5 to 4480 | 1.21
